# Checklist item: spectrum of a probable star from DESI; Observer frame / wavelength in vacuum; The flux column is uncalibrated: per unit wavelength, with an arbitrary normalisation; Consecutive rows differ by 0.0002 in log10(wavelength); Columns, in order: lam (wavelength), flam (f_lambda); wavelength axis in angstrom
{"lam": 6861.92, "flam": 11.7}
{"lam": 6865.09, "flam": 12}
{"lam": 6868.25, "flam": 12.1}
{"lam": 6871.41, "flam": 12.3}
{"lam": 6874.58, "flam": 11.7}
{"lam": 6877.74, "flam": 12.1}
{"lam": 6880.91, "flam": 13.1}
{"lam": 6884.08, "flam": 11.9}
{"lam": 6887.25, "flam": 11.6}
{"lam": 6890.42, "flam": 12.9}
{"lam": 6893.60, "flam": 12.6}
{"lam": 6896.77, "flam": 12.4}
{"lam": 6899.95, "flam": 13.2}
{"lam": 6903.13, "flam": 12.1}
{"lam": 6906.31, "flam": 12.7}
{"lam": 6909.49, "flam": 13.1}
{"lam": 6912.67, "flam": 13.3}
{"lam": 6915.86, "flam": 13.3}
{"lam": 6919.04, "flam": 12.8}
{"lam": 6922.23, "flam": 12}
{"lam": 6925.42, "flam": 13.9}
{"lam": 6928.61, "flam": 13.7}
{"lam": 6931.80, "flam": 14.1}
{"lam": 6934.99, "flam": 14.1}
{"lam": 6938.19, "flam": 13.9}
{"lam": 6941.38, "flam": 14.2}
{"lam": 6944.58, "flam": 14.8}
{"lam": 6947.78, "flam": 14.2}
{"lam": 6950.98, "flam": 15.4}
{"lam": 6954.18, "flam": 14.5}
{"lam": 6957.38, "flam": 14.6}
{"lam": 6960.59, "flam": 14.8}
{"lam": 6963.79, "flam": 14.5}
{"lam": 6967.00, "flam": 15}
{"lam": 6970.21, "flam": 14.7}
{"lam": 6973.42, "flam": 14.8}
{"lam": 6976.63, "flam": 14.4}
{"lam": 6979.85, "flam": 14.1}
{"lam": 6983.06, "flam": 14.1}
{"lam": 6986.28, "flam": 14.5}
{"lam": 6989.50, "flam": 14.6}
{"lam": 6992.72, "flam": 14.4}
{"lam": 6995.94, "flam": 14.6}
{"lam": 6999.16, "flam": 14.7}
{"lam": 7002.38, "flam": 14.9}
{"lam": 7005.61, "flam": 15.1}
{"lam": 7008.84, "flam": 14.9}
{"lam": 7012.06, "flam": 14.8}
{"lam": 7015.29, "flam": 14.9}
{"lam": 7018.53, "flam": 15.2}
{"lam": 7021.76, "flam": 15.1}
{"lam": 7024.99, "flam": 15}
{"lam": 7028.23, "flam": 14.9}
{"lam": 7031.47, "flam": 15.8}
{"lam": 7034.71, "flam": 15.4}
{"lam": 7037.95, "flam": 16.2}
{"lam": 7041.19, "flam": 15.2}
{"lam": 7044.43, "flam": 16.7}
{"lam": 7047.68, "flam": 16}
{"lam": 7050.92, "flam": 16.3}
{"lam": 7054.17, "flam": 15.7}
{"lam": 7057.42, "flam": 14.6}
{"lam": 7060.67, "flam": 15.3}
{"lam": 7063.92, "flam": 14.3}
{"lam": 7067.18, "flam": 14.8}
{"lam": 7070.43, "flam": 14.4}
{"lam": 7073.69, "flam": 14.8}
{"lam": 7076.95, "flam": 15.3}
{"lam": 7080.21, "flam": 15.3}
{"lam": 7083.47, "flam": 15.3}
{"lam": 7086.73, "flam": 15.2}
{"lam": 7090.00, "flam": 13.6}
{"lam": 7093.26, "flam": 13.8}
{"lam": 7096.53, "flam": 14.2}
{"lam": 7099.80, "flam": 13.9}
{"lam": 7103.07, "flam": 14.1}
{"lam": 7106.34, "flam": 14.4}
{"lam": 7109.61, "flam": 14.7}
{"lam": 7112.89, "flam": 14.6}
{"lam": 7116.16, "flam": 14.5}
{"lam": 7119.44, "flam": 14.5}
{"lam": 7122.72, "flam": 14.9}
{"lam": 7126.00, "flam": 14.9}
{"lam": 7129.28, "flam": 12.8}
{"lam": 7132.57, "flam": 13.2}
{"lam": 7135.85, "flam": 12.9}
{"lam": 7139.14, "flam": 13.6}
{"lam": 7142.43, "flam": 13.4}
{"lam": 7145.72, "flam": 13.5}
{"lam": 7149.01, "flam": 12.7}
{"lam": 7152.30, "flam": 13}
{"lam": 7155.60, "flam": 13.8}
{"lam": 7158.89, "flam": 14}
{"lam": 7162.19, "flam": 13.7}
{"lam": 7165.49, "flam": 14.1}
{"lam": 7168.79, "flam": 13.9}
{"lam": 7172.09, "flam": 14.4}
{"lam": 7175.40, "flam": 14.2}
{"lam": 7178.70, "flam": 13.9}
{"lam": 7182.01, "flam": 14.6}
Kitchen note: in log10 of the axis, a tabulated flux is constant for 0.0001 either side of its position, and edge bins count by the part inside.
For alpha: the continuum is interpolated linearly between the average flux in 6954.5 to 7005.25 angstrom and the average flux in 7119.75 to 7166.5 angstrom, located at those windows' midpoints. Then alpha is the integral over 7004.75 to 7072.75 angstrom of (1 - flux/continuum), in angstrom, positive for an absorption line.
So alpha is -4.88 angstrom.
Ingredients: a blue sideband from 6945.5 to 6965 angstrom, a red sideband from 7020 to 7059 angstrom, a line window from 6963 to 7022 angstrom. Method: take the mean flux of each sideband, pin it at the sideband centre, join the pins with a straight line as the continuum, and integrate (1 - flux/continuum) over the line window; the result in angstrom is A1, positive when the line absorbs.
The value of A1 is 1.49 angstrom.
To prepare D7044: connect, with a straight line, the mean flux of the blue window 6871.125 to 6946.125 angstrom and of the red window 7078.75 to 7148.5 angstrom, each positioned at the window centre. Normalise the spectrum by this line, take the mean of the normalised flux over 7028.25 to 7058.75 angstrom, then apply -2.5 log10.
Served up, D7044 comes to -0.15 mag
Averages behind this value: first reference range 13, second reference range 14.1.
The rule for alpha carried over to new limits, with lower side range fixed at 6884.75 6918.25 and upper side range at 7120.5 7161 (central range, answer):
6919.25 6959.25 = -3.9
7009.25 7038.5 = -4.6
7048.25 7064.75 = -2.6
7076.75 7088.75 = -1.7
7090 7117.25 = -1.6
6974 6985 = -1.1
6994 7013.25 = -2.6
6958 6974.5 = -2.3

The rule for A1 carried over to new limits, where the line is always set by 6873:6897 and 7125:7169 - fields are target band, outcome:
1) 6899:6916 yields -0.7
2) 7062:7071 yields -1.0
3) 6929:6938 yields -1.1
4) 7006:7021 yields -2.4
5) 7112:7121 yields -0.8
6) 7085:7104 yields -1.3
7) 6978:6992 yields -1.7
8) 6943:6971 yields -4.7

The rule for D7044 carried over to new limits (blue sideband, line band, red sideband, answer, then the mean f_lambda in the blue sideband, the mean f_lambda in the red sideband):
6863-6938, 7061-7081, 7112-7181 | -0.102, 12.8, 13.8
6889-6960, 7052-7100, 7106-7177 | -0.073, 13.6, 13.9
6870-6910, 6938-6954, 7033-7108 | -0.105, 12.4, 15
